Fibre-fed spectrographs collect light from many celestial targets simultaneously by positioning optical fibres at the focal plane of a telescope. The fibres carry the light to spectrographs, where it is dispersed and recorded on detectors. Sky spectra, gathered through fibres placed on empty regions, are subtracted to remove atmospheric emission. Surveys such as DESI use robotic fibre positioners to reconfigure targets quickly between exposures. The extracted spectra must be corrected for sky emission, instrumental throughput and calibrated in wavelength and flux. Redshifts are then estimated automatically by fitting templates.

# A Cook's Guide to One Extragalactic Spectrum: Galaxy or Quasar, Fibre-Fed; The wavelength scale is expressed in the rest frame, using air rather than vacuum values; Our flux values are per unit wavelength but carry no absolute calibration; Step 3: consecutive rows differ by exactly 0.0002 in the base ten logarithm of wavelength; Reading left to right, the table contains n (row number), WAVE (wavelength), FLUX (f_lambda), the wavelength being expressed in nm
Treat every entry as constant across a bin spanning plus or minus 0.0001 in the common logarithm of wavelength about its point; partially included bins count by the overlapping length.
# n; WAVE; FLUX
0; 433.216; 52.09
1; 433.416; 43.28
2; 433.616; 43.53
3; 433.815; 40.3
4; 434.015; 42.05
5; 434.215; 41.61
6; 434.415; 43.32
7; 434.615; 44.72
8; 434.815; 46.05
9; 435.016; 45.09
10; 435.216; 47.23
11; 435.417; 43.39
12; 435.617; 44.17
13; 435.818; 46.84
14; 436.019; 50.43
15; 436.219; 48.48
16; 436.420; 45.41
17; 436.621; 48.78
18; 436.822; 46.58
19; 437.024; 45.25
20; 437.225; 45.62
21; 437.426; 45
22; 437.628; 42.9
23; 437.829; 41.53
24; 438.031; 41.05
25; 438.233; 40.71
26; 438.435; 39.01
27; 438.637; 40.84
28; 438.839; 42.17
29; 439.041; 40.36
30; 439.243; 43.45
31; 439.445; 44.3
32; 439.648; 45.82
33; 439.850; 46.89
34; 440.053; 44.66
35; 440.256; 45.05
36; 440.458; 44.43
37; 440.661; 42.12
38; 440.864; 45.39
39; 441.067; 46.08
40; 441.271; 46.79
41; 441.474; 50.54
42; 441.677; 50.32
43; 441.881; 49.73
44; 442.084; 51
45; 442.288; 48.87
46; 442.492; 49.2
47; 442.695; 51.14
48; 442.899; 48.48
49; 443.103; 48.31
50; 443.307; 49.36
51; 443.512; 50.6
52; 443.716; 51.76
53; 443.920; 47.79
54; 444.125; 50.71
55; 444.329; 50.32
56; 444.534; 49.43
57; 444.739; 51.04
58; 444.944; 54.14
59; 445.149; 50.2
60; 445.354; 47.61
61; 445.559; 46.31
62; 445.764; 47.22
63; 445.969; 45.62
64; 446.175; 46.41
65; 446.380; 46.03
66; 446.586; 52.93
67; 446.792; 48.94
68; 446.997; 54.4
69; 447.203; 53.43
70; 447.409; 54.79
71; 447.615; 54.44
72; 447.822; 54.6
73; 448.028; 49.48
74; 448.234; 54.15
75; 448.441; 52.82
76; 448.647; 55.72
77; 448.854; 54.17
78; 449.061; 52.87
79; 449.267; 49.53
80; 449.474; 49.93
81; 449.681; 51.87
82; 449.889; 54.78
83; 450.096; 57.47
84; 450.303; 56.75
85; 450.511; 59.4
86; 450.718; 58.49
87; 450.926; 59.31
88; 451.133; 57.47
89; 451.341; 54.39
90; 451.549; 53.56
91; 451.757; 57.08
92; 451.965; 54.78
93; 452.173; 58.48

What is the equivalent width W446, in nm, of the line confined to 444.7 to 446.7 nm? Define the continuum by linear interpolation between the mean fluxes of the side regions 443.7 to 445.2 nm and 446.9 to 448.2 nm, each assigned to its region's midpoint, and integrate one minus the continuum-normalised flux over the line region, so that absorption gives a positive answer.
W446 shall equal 0.12 nm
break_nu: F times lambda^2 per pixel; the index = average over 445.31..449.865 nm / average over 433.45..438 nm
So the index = 1.20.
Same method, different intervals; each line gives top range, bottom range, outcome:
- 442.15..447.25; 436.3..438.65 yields 1.17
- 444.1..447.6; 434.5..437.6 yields 1.14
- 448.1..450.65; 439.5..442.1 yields 1.21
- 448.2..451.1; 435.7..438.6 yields 1.30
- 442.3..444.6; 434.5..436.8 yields 1.11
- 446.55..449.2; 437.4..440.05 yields 1.30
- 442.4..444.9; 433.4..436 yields 1.18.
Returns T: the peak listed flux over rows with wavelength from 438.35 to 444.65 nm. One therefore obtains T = 51.76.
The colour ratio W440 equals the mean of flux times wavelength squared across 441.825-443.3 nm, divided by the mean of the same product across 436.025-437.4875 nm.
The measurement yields 1.1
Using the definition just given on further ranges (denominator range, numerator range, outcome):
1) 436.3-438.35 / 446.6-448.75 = 1.26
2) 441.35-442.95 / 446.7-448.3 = 1.09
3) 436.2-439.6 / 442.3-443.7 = 1.17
